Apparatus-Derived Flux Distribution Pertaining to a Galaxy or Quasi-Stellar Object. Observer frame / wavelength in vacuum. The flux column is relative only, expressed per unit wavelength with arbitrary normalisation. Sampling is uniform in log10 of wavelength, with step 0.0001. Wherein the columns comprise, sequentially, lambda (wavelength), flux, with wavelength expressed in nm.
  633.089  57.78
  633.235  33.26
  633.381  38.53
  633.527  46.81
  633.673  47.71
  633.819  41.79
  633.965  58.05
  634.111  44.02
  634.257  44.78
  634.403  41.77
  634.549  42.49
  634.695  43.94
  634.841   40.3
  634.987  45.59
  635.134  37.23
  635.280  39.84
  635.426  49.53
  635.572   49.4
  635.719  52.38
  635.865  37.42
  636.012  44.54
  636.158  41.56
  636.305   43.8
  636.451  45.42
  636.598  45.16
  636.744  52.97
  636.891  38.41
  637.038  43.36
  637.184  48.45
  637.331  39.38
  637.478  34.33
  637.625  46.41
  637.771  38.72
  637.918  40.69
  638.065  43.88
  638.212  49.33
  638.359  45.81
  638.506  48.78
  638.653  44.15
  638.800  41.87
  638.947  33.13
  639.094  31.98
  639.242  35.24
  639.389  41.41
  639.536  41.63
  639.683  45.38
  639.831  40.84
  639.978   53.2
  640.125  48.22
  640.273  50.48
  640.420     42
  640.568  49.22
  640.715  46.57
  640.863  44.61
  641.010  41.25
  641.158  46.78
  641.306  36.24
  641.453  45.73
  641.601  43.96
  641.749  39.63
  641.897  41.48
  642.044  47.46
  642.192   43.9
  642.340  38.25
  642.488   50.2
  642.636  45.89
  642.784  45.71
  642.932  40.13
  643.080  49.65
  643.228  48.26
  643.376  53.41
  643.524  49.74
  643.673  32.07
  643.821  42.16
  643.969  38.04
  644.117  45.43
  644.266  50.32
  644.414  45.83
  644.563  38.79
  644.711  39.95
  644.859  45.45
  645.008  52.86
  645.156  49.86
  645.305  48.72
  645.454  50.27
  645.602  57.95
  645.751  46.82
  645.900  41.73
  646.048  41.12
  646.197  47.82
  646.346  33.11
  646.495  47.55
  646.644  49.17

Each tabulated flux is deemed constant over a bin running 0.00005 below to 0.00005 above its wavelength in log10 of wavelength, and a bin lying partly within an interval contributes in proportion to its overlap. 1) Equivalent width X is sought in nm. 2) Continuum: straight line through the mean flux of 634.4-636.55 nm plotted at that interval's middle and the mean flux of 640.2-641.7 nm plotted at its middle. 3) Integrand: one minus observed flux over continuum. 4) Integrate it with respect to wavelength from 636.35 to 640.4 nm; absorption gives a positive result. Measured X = 0.085 nm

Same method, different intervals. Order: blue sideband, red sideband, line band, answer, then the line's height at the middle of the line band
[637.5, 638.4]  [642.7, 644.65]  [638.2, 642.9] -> 0.04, 44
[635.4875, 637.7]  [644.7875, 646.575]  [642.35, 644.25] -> 0.05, 46.2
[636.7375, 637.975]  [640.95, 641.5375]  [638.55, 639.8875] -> 0.08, 42.2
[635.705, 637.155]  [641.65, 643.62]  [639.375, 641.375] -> 0.00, 45.1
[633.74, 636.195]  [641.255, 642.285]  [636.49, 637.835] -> 0.02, 43.9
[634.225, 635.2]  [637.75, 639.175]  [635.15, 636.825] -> -0.13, 42.1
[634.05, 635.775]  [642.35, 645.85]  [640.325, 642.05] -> 0.07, 45.6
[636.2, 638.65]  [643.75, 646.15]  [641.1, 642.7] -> 0.06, 45.2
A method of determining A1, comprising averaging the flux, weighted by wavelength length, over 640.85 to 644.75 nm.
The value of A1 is 43.9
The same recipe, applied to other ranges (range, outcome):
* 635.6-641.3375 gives 43.6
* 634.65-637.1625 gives 44.3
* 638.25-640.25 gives 42.8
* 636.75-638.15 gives 42.1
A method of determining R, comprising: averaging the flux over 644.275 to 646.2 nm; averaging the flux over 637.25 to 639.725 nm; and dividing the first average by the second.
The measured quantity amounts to 1.13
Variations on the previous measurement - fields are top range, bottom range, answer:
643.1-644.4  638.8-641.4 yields 1.05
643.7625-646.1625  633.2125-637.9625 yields 1.05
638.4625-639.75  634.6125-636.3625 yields 0.92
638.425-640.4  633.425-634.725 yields 0.94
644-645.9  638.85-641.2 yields 1.09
